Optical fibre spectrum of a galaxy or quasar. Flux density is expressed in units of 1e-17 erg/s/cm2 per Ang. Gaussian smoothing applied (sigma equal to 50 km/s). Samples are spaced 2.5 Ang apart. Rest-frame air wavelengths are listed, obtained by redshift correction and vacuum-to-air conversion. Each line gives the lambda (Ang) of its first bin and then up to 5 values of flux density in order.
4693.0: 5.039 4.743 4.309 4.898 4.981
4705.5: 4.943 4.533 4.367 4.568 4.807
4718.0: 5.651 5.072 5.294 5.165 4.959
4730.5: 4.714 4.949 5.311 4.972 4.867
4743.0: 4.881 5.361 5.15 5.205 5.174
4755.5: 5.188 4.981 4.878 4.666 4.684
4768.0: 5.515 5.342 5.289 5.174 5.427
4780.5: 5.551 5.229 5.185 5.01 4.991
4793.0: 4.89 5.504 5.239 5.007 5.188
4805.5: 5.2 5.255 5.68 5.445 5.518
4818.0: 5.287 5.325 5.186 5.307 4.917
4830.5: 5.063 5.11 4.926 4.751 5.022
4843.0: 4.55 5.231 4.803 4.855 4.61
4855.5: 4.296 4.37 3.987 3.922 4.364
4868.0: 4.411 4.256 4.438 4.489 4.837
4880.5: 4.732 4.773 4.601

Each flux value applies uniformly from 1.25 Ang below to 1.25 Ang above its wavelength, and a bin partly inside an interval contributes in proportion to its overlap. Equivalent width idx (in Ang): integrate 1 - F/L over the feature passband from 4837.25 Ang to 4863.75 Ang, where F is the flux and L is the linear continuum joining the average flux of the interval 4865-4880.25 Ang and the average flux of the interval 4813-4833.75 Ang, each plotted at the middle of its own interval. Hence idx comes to 1.3 Ang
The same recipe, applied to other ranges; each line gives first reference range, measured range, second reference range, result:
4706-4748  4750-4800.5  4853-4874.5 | -4.6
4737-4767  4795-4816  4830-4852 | -1.6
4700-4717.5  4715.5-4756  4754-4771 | -1.8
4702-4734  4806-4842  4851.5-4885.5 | -4.9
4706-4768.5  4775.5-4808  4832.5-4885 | -2.6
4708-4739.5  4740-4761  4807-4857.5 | -0.4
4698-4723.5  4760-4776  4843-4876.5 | -1.2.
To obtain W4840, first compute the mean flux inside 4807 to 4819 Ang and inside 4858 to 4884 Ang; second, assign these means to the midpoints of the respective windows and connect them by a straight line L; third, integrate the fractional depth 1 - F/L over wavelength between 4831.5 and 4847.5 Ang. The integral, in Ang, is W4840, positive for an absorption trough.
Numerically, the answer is 0.1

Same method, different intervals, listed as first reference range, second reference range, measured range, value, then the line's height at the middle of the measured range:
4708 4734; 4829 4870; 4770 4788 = -1.8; 4.8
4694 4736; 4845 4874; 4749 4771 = -1.4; 4.75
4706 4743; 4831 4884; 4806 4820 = -2.1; 4.72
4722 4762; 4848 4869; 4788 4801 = -1.0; 4.75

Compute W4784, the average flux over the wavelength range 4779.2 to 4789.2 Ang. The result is 5.25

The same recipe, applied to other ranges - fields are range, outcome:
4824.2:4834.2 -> 5.1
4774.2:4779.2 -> 5.3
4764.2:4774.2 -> 5.2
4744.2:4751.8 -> 5.24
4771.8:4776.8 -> 5.23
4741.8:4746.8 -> 5.12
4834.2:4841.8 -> 4.9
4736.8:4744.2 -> 4.91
